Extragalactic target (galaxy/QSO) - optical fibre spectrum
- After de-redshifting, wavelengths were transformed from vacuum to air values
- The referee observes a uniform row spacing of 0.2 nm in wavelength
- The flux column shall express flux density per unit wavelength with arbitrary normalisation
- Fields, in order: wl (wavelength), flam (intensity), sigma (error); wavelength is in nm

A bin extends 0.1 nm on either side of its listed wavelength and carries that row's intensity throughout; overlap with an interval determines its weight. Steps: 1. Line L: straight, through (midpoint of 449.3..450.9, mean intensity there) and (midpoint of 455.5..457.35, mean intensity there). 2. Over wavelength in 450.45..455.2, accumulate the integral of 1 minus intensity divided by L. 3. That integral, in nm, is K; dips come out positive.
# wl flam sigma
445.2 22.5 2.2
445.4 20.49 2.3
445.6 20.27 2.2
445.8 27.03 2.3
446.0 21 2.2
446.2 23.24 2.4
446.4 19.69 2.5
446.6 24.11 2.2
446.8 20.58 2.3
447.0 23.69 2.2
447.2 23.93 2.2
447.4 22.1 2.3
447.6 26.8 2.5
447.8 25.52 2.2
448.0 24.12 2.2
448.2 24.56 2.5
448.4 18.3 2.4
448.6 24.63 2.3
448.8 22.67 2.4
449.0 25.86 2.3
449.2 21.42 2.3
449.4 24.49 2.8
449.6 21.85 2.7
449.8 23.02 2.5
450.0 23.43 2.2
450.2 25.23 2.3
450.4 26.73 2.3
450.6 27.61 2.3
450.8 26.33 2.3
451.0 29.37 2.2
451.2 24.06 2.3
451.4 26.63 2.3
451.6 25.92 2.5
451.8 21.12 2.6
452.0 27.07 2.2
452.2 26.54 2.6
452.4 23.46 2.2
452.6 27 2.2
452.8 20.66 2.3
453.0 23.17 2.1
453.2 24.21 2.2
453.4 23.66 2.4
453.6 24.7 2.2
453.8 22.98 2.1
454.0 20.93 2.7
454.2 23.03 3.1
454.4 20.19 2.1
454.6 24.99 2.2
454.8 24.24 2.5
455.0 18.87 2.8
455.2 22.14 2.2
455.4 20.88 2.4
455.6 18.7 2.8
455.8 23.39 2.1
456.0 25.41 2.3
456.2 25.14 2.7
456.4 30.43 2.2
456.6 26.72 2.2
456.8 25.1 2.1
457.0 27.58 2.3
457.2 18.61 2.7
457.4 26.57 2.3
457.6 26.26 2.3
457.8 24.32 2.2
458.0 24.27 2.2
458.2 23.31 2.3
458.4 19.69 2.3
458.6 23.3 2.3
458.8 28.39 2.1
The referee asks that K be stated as 0.11 nm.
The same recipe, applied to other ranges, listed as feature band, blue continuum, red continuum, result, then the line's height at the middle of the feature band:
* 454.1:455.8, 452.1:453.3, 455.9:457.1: 0.26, 25.7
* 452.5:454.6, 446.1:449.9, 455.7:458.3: 0.11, 24.4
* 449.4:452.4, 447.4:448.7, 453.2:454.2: -0.22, 23.5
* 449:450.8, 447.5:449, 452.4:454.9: -0.05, 23.7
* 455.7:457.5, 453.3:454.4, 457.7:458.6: -0.20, 22.9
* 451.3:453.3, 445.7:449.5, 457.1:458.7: -0.11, 23.3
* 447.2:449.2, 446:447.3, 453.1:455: -0.11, 22.5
